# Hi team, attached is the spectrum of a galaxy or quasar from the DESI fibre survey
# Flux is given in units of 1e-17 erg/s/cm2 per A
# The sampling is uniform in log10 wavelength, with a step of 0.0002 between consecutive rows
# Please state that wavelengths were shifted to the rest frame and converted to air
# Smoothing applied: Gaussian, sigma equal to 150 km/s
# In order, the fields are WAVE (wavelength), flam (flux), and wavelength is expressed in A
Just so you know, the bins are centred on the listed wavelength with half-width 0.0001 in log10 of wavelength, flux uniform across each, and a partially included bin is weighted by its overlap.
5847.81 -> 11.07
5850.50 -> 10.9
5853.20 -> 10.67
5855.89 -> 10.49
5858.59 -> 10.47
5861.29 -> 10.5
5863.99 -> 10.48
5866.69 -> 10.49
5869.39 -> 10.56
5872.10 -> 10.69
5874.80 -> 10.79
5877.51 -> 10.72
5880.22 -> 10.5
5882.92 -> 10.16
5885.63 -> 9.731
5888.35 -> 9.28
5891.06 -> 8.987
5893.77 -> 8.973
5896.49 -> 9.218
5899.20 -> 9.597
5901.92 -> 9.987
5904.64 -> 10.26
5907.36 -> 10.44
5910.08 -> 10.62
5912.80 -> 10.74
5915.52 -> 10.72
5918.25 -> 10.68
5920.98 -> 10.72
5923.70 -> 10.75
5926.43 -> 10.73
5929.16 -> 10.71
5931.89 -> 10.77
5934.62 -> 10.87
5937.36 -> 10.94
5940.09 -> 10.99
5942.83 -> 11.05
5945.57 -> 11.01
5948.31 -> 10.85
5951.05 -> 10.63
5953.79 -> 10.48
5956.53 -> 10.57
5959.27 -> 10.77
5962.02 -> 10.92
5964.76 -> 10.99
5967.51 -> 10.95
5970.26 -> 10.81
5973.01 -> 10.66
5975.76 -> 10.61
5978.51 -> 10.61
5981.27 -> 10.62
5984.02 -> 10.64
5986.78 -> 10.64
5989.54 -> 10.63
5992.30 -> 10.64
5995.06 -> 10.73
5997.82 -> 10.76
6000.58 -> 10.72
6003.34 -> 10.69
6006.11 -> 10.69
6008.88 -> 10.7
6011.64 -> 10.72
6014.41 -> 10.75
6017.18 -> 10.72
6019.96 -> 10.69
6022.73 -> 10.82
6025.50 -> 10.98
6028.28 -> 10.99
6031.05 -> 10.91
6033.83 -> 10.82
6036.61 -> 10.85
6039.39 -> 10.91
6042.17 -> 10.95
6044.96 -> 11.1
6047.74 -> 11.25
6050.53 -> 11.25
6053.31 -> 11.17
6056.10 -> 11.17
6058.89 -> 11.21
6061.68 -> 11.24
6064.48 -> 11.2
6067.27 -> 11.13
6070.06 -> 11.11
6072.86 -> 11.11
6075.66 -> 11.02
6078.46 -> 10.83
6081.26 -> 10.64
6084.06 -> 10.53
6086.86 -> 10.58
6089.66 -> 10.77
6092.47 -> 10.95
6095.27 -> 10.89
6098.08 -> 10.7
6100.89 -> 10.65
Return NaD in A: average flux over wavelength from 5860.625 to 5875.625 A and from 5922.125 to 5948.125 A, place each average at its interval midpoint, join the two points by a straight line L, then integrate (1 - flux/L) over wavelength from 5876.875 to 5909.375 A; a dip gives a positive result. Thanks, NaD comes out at 2.6 A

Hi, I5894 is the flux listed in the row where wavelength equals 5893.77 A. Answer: 8.973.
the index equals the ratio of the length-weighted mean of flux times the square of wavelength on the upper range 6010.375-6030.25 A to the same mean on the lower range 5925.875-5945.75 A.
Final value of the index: 1.02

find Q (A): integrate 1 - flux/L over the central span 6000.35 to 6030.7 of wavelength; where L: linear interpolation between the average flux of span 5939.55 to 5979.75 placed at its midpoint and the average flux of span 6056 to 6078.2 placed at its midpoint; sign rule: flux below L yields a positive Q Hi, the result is 0.5 A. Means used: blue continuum 10.8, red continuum 11.1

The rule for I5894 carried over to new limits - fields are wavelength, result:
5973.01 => 10.66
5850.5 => 10.9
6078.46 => 10.83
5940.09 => 10.99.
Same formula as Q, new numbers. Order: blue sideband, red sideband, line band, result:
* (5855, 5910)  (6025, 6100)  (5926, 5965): -1.5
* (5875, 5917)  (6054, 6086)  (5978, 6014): -0.3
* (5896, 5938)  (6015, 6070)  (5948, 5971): -0.2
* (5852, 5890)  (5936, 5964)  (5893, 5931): 1.0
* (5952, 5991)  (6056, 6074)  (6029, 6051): 0.1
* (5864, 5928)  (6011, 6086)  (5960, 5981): -0.4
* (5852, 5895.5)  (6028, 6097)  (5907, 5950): -1.5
